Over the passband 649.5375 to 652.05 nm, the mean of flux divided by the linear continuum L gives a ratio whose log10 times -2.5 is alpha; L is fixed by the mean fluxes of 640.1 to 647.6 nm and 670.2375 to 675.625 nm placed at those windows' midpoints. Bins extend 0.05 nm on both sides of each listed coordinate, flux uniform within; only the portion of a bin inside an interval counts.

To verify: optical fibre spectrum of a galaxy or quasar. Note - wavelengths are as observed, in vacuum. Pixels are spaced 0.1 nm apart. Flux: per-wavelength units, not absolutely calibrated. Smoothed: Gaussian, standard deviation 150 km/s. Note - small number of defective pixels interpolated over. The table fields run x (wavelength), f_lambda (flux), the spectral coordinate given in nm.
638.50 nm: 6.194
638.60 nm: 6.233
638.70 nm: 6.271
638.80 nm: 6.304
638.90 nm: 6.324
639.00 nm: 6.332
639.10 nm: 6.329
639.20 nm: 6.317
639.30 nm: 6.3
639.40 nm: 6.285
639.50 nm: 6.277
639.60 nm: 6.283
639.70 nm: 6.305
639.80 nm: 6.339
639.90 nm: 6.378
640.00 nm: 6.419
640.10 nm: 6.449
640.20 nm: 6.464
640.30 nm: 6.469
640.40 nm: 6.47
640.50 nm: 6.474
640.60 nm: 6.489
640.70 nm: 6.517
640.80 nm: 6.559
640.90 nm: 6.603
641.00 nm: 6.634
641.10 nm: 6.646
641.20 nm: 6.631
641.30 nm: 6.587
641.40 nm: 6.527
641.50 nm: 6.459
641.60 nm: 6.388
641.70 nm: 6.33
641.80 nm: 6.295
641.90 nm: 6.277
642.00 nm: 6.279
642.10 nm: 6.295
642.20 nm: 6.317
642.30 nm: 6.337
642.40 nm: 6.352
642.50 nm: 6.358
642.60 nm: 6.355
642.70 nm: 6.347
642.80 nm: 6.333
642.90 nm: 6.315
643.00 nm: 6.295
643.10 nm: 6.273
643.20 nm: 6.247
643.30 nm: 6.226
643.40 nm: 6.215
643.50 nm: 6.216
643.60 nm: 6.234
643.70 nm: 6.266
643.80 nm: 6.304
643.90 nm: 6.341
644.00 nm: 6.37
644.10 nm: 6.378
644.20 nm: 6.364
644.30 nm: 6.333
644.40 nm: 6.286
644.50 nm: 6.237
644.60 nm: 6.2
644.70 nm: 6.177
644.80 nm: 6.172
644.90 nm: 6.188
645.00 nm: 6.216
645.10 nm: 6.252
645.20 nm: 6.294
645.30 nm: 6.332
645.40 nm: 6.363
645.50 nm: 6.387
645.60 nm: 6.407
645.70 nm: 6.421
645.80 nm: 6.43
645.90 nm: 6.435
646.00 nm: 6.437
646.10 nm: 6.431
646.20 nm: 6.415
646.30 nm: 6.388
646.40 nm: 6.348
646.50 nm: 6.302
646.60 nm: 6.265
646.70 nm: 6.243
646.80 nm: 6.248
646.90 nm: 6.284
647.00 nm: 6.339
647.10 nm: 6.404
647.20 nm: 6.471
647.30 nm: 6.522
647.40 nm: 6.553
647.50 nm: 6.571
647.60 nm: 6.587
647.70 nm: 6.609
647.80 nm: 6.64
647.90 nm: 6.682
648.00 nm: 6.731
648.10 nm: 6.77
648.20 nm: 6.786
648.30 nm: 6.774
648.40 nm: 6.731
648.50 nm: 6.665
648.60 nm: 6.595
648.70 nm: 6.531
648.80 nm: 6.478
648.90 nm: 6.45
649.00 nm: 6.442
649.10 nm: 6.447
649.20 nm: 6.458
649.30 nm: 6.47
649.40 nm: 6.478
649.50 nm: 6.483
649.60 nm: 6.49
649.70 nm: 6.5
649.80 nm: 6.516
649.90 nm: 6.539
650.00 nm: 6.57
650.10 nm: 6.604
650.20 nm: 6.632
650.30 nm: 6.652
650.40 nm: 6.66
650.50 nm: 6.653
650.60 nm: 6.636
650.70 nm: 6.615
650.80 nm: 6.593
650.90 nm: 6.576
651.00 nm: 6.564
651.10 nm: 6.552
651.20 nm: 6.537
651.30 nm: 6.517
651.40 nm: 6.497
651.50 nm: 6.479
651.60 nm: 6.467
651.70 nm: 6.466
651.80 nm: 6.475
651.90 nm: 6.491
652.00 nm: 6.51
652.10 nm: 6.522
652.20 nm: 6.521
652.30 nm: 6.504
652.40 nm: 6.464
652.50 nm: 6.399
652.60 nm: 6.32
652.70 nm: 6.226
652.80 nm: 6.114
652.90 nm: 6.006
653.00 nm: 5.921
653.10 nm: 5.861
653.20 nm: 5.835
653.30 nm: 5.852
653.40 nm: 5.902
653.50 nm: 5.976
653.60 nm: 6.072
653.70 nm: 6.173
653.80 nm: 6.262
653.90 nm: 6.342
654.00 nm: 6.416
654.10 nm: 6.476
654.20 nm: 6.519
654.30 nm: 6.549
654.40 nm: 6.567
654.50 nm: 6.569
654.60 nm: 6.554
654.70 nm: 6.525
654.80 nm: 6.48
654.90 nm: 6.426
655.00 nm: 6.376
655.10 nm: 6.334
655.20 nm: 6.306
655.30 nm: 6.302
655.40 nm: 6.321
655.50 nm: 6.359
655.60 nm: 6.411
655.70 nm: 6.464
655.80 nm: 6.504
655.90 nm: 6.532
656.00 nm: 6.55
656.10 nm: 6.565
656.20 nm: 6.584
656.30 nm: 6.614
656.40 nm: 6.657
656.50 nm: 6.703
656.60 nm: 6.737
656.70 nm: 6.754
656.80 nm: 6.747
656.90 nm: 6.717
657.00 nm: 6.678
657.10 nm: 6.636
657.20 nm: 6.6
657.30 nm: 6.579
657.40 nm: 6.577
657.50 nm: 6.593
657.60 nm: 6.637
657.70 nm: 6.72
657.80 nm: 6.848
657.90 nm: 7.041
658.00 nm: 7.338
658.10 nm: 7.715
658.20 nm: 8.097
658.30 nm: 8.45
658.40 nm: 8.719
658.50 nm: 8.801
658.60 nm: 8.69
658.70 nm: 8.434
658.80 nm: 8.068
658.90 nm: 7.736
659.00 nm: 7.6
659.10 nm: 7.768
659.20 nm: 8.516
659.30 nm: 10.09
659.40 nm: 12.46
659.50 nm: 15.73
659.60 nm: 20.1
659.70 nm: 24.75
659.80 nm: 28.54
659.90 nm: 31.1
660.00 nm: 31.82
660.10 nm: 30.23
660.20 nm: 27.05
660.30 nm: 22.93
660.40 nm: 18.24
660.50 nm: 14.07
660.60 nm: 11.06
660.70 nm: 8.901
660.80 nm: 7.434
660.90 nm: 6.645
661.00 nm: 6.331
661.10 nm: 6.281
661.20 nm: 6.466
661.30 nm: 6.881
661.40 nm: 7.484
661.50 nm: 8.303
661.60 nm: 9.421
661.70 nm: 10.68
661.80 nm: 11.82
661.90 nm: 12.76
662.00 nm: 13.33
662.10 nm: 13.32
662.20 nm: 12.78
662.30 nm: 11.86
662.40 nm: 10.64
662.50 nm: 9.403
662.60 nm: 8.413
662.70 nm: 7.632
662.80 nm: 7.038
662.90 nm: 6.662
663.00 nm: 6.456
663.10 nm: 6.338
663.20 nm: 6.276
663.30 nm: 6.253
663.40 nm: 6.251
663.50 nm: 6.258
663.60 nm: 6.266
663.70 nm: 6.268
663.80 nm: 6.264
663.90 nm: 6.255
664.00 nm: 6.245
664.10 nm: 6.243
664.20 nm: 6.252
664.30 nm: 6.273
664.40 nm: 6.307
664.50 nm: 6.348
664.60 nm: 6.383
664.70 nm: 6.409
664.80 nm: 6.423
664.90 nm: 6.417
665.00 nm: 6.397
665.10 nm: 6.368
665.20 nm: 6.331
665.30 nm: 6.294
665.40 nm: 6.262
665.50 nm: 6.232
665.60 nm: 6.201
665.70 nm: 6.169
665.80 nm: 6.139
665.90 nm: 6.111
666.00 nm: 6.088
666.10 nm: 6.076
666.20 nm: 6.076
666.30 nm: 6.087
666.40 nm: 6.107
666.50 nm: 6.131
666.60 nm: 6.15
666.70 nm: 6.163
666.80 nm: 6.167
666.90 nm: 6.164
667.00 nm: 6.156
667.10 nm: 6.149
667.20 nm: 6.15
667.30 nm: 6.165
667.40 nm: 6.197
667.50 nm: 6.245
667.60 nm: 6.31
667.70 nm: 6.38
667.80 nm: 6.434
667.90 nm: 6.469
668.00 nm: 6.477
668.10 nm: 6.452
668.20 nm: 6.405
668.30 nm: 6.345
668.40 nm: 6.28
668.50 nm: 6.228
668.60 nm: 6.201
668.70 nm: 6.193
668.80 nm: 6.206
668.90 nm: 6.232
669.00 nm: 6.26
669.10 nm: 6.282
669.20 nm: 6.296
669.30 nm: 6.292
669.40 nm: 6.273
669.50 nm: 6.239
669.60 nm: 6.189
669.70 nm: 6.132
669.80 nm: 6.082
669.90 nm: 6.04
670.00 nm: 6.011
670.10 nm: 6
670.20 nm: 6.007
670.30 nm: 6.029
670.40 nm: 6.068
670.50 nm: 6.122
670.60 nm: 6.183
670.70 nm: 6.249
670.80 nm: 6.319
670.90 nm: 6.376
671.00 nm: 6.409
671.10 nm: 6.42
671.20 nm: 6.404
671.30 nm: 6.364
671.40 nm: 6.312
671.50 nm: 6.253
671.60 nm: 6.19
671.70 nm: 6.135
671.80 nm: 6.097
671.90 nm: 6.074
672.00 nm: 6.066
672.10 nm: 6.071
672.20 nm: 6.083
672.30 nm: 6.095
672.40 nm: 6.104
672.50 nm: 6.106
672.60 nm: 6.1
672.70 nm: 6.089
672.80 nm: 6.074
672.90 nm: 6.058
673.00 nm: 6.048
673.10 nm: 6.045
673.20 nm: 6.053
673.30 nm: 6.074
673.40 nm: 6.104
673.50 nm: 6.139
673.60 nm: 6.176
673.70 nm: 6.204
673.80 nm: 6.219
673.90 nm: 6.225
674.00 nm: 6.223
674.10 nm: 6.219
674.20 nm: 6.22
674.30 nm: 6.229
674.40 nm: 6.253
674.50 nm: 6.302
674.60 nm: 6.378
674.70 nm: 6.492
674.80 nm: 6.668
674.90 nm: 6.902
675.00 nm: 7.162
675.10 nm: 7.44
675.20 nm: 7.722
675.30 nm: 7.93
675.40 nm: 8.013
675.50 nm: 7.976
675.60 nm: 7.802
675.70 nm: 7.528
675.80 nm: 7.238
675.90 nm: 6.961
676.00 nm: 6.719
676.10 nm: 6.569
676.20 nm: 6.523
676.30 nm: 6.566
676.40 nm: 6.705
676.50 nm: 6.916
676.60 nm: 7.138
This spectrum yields -0.03 mag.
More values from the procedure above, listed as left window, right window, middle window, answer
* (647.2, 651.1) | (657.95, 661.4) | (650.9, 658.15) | 0.453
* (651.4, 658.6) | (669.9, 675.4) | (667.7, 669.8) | 0.015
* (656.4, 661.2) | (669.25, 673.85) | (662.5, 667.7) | 0.350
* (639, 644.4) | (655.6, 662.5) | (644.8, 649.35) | 0.190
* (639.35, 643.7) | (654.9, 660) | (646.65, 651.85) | 0.177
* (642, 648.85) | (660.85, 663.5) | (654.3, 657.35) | 0.189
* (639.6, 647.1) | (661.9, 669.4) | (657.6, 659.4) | -0.214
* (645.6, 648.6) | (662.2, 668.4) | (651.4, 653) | 0.024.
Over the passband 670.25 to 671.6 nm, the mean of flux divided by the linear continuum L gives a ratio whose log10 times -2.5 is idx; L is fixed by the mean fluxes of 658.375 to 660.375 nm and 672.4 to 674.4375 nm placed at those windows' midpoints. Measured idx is 0.26 mag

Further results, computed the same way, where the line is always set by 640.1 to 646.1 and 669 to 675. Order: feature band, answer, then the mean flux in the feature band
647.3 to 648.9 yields -0.050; 6.64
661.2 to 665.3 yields -0.240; 7.81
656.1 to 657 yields -0.065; 6.68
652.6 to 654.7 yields 0.015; 6.22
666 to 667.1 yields 0.020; 6.13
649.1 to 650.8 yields -0.039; 6.56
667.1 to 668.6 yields -0.014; 6.31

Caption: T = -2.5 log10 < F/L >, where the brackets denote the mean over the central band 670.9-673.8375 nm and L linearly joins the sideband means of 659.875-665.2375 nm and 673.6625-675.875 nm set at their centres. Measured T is 0.211 mag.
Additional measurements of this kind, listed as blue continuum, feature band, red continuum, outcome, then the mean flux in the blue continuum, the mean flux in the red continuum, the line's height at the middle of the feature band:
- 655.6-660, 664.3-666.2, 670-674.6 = 0.24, 9.56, 6.17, 7.82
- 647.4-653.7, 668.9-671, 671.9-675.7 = 0.05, 6.46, 6.5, 6.49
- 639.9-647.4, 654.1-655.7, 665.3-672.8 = -0.03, 6.37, 6.2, 6.29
